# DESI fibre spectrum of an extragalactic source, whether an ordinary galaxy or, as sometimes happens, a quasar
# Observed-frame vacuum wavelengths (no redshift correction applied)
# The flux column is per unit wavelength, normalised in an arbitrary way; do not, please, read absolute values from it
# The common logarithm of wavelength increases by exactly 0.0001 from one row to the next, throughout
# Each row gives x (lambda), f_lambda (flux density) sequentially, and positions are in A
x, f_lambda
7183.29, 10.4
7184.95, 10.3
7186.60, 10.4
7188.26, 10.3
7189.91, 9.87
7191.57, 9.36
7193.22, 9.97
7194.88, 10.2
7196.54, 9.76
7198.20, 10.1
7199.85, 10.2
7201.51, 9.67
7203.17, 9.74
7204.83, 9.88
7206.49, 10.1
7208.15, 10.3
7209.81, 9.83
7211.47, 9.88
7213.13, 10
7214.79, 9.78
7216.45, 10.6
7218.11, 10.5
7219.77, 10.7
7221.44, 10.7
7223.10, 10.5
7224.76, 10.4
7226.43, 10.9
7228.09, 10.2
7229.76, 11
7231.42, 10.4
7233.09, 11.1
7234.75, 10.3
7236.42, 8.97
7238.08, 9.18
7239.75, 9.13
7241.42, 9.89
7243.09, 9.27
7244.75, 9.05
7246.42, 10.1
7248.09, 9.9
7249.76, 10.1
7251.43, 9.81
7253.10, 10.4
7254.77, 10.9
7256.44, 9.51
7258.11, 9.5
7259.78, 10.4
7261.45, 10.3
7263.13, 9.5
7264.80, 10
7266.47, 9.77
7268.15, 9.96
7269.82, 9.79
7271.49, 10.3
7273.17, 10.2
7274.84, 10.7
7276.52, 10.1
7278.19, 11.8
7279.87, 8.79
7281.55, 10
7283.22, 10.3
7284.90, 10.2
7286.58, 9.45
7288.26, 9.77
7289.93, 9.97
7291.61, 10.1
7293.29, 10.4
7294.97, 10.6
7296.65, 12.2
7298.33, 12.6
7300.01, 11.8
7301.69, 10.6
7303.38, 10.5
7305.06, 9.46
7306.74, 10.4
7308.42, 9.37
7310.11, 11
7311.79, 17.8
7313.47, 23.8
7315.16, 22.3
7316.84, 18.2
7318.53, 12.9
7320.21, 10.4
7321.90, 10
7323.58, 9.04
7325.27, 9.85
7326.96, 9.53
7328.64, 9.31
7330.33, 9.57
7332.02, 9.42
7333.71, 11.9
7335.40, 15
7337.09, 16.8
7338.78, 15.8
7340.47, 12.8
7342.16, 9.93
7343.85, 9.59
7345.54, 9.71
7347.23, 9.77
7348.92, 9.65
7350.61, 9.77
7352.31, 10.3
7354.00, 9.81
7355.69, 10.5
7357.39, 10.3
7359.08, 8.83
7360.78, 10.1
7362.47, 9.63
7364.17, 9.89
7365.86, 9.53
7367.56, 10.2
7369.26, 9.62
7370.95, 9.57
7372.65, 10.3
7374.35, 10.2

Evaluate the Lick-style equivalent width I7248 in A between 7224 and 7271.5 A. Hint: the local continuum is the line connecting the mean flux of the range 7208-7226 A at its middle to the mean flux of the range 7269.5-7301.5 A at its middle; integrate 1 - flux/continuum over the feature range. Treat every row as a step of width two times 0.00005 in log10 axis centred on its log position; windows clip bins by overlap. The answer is 1.8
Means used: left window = 10.3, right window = 10.5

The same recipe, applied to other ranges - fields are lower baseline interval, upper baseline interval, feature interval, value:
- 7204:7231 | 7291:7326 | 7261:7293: 4.7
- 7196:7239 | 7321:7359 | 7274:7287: 0.4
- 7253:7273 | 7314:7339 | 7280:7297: 1.4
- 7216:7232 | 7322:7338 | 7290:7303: -0.2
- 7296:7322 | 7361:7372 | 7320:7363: 2.5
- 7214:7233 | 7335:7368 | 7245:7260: 0.8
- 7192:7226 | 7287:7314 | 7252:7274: 2.1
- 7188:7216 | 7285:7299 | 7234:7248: 1.0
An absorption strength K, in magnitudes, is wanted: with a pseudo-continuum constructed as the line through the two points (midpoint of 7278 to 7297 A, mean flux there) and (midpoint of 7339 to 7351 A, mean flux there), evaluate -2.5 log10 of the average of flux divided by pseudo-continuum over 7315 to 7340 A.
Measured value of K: -0.192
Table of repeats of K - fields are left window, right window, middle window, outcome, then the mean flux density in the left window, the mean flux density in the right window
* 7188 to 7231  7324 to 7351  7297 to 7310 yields 0.01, 10.2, 11.1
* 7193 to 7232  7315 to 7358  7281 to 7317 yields -0.10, 10.2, 11.5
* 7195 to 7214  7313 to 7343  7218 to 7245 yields 0.05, 9.96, 13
